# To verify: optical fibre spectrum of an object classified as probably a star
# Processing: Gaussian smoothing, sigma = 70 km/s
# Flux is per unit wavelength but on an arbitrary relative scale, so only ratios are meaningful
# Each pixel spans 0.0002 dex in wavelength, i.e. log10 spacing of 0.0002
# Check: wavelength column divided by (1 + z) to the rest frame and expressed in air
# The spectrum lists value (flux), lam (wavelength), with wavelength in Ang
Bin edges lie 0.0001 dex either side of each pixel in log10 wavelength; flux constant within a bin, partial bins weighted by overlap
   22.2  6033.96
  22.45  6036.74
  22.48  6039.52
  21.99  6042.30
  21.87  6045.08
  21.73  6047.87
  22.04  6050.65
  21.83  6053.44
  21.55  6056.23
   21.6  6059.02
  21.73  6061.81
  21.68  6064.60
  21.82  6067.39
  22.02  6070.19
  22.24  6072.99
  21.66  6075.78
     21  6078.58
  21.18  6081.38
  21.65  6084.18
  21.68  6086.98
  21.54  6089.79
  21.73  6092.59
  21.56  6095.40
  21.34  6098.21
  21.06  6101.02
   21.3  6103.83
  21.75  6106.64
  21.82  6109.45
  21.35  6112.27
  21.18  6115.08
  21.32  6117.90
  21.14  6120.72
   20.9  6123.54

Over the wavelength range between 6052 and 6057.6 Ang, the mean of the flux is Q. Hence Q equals 21.7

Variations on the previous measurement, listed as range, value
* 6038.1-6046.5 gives 22.1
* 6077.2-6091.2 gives 21.4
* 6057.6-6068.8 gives 21.7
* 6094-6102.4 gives 21.3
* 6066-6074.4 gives 22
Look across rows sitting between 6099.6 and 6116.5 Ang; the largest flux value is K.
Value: 21.82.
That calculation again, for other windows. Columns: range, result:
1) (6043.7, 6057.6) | 22.04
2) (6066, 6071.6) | 22.02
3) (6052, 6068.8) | 21.83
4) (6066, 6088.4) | 22.24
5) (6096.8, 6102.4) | 21.34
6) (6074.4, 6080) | 21.66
